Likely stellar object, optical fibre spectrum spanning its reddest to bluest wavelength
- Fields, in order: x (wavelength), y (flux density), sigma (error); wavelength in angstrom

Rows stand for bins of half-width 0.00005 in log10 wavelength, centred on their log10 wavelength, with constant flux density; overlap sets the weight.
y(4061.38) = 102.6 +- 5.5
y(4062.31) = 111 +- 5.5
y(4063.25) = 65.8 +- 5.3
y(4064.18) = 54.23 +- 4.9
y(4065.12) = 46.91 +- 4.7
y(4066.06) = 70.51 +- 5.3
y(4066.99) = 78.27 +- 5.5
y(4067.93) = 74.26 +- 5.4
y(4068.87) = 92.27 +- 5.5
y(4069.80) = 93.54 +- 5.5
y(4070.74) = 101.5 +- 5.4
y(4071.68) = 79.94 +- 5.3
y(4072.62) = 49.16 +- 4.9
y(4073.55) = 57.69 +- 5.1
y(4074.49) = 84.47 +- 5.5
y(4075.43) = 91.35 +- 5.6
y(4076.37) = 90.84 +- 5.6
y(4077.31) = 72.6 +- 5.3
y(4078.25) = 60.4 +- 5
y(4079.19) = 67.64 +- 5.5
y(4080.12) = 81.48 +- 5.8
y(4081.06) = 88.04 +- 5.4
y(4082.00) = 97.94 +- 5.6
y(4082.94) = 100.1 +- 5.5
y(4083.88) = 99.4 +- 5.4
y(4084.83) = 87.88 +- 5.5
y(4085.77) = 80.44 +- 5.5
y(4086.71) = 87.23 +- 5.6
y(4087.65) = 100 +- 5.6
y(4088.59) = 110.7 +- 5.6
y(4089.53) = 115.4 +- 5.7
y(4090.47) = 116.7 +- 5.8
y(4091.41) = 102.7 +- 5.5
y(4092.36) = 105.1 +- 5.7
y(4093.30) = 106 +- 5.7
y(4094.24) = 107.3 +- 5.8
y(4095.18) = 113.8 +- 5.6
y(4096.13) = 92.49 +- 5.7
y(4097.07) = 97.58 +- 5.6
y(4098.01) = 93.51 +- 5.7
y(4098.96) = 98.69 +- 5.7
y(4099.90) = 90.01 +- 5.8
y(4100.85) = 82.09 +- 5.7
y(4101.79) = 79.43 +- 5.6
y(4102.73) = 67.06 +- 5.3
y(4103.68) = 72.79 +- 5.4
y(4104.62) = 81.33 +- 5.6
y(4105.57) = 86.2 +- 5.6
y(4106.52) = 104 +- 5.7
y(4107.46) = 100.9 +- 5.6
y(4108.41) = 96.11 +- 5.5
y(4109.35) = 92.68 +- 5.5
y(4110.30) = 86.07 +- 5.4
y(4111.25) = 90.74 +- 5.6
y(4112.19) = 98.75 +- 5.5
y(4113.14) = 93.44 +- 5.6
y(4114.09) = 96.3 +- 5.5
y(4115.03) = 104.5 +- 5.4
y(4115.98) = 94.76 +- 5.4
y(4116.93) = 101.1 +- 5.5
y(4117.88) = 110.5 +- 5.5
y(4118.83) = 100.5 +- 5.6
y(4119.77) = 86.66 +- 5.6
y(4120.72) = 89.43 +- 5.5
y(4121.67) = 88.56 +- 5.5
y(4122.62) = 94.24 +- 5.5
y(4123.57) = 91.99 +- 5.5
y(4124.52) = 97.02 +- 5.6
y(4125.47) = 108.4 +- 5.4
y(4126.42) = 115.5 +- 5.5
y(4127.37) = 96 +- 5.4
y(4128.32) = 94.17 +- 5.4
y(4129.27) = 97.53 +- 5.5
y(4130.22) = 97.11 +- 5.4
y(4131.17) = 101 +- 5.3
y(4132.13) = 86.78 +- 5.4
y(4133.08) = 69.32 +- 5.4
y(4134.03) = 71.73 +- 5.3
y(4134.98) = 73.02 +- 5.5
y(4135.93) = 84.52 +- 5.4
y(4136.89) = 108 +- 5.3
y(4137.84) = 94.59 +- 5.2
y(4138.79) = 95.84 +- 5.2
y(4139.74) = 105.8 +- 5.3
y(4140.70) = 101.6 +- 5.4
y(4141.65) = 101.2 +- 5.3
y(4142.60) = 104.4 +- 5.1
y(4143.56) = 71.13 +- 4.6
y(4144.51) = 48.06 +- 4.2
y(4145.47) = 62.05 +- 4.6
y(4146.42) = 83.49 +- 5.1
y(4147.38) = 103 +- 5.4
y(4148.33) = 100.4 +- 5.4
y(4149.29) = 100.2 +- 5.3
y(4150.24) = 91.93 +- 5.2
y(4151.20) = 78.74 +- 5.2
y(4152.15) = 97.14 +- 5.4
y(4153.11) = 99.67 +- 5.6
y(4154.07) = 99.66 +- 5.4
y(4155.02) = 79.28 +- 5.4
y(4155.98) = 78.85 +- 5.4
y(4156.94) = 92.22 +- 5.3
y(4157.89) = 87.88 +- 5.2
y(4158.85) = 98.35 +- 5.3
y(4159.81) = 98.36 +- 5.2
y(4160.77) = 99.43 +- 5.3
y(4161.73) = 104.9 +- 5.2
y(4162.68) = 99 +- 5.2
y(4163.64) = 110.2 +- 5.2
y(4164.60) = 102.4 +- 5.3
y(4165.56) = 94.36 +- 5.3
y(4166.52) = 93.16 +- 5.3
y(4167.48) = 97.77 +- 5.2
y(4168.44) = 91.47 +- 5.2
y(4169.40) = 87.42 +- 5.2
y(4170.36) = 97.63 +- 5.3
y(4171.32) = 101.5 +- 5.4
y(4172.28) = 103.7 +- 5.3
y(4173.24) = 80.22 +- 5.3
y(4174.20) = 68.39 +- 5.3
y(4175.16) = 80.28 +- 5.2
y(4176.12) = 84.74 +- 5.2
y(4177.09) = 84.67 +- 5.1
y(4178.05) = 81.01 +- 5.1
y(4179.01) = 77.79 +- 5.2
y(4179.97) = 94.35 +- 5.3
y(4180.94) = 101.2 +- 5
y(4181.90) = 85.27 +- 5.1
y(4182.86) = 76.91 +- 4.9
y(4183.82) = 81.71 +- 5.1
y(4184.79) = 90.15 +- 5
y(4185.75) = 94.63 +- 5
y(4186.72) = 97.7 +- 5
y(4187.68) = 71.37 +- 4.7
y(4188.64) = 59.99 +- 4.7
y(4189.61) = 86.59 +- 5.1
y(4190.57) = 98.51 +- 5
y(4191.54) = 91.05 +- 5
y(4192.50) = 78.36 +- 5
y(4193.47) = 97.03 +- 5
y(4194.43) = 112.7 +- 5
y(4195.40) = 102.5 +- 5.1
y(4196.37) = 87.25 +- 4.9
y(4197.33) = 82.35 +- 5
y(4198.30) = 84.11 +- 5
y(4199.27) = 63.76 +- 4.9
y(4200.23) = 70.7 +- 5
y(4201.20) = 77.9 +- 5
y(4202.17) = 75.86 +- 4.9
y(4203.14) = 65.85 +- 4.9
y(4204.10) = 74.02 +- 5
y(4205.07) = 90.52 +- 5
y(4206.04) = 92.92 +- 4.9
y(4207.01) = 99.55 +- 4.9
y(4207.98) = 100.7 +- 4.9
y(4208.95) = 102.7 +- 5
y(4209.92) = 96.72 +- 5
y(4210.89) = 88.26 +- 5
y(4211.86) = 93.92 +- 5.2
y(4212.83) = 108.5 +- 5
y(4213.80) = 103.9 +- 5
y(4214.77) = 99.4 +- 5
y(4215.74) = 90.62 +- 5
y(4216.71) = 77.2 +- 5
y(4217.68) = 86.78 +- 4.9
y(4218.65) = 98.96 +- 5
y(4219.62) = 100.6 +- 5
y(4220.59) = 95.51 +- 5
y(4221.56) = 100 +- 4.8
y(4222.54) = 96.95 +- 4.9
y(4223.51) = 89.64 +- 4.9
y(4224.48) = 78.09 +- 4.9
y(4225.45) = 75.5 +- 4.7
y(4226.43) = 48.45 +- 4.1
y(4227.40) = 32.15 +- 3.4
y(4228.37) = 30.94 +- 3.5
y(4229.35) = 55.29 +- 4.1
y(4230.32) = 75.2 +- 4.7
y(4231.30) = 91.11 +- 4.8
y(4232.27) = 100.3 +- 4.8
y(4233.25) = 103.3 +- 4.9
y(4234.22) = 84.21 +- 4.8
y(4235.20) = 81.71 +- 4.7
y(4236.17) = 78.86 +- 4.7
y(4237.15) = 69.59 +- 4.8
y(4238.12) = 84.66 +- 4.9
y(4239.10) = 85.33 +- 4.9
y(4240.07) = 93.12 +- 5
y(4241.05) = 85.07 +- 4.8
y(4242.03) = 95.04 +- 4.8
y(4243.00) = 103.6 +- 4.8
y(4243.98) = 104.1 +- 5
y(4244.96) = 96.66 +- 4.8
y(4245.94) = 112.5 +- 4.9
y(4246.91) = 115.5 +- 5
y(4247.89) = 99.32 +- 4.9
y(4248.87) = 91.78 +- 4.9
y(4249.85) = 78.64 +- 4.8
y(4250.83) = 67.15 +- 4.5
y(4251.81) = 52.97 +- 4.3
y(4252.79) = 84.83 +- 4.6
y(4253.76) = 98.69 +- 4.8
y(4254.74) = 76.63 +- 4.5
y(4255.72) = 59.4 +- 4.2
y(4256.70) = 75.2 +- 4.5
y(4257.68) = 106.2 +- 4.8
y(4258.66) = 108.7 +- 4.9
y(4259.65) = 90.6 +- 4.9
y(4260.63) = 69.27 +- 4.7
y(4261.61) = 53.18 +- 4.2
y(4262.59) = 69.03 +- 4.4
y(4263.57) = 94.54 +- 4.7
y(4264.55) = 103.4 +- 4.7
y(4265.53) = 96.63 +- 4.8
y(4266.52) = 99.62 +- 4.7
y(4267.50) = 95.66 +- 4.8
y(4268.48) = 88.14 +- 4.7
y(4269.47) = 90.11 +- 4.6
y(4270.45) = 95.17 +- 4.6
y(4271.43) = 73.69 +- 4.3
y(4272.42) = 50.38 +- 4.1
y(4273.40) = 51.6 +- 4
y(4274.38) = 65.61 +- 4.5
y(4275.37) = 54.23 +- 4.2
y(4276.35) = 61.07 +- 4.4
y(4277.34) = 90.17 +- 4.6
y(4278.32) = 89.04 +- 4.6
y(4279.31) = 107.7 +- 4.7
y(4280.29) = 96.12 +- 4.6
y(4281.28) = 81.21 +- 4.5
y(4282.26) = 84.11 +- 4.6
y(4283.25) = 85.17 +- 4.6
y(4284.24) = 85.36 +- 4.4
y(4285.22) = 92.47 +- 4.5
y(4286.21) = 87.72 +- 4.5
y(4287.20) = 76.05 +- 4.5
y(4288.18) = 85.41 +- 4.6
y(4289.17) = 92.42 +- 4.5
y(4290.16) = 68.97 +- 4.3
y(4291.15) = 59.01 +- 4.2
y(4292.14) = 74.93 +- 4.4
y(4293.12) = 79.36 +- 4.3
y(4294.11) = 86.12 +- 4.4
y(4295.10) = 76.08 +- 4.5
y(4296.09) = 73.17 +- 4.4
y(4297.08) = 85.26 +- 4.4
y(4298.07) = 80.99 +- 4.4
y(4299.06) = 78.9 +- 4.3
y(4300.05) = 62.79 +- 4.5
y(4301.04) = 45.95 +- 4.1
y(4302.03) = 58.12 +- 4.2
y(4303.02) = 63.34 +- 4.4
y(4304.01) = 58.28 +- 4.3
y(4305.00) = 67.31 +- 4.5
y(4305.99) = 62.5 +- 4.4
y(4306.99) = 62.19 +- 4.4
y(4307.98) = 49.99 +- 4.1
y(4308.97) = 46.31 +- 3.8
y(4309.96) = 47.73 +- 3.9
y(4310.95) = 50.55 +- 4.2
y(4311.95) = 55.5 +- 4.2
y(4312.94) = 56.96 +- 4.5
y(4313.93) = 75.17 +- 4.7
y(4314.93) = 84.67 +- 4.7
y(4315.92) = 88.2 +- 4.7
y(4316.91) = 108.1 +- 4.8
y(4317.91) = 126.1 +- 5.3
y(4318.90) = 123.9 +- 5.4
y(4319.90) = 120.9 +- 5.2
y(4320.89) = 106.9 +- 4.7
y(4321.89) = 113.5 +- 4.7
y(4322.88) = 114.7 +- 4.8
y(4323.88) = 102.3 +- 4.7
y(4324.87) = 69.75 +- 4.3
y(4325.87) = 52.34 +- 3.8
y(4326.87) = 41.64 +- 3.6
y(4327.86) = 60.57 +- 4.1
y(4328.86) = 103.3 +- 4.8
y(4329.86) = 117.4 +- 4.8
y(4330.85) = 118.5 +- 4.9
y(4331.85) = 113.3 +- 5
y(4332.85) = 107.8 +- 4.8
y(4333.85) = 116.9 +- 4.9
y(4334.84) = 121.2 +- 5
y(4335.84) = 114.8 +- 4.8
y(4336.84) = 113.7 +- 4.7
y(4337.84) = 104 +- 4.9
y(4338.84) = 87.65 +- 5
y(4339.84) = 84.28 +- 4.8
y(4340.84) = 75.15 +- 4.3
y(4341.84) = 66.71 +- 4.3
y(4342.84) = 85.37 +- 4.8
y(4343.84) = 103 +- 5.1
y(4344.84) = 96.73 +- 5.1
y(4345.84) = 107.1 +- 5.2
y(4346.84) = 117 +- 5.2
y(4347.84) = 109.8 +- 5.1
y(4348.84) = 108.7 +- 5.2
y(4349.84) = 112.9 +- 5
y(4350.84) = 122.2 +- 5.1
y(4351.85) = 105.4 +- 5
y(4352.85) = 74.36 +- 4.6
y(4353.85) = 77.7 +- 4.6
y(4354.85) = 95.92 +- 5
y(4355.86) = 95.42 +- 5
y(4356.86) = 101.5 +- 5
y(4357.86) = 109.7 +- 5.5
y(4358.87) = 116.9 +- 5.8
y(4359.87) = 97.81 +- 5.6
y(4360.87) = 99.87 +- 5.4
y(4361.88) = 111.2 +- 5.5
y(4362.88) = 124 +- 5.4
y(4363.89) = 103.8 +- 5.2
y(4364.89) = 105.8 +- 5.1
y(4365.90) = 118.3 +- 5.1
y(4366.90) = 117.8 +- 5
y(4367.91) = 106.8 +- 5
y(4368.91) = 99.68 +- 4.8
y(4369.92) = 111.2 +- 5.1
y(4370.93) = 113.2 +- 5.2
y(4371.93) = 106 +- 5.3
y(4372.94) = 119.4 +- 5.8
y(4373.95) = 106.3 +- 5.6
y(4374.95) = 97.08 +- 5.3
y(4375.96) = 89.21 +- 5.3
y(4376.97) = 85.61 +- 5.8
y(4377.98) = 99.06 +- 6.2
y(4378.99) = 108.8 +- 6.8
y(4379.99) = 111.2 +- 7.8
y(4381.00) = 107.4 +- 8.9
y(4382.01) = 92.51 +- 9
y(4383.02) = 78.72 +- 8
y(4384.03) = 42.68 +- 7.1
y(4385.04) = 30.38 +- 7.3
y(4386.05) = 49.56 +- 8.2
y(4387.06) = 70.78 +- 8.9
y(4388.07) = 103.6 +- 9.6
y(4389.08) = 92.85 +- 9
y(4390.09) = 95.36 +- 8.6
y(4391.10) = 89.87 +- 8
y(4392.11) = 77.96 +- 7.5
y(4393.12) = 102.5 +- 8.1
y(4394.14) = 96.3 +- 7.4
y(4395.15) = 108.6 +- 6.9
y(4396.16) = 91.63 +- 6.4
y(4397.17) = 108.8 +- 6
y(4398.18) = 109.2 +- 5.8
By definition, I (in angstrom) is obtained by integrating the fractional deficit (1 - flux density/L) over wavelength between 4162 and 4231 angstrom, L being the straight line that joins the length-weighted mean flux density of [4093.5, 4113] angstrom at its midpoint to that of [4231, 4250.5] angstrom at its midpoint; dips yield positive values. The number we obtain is 4.2 angstrom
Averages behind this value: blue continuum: 91.8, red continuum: 92.5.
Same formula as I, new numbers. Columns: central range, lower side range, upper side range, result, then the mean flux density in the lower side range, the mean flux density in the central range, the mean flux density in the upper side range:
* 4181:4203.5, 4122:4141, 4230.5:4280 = 1.4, 94.1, 84.4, 85.4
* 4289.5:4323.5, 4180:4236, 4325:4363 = 6.5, 85.6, 77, 98.7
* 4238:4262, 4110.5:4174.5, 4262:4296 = -1.0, 93.3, 87.7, 81.8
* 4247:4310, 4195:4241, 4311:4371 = 9.6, 84.3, 77.6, 99.5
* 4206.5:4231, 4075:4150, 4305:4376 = 2.4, 92.6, 85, 96.1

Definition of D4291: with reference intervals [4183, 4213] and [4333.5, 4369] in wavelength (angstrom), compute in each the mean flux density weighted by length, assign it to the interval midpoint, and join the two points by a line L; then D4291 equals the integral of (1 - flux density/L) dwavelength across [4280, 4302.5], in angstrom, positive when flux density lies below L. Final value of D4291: 4.39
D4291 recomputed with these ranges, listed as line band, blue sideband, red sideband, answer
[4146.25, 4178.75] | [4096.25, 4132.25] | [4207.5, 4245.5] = -0.7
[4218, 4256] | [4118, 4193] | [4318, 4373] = 4.6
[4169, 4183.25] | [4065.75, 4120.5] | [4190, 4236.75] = 0.0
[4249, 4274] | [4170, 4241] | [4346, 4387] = 2.5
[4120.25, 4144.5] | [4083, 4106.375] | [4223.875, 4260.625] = -0.2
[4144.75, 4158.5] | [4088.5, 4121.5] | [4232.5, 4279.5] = 0.5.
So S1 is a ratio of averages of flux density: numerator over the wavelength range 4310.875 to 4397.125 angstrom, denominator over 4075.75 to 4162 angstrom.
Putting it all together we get 1.04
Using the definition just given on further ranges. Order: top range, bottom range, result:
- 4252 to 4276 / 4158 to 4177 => 0.86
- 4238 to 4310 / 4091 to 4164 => 0.86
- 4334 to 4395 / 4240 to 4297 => 1.17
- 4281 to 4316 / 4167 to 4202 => 0.82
